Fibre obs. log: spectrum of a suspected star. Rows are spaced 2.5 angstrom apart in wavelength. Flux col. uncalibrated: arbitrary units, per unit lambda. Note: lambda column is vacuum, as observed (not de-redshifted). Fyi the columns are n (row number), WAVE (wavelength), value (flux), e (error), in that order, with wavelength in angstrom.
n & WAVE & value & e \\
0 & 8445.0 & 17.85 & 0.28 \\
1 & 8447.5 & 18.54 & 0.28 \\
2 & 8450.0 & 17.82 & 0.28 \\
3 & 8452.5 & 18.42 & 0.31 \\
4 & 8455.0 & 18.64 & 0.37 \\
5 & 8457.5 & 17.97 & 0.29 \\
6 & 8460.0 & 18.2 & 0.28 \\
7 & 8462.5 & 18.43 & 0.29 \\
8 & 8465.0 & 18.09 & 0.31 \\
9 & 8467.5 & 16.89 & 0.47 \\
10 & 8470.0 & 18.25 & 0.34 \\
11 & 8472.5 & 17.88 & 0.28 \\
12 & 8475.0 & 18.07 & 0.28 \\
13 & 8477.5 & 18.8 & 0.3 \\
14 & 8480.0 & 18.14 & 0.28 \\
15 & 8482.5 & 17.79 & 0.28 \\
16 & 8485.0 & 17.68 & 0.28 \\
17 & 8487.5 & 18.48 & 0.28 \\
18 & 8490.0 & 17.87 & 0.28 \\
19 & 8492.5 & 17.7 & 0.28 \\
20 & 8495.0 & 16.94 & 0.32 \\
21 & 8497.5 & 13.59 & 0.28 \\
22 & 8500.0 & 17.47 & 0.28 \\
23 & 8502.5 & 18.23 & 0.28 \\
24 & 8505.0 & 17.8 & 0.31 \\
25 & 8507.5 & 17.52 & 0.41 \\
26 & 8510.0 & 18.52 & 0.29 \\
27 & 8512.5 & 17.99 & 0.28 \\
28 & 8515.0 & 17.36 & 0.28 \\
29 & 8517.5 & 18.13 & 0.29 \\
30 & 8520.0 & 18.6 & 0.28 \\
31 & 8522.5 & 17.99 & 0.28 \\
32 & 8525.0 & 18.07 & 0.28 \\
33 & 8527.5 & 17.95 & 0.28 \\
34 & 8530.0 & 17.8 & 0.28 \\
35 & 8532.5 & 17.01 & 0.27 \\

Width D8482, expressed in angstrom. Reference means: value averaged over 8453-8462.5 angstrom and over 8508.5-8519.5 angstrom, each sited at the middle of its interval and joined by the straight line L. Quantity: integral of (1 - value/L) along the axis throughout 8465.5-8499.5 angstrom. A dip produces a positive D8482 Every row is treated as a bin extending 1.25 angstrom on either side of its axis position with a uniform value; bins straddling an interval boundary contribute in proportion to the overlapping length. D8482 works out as 1.18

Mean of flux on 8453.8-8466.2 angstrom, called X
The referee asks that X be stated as 18.3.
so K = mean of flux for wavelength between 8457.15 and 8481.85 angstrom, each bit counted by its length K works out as 18.1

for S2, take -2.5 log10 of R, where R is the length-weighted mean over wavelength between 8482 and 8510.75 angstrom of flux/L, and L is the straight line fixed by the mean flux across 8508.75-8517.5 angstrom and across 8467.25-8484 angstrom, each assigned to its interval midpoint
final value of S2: 0.03 mag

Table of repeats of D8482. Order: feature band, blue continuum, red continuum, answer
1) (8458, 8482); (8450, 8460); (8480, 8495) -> 0.00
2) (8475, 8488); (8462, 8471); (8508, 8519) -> -0.18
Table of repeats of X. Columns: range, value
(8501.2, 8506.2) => 18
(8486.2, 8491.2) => 18.2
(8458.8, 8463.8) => 18.3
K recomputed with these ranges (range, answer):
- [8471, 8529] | 17.8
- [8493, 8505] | 16.8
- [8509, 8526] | 18.1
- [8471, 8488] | 18.1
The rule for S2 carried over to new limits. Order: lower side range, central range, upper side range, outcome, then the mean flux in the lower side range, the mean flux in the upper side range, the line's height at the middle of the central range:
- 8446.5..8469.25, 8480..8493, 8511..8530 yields 0.01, 18.1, 18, 18.1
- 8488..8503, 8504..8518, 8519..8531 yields -0.02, 17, 18.1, 17.6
